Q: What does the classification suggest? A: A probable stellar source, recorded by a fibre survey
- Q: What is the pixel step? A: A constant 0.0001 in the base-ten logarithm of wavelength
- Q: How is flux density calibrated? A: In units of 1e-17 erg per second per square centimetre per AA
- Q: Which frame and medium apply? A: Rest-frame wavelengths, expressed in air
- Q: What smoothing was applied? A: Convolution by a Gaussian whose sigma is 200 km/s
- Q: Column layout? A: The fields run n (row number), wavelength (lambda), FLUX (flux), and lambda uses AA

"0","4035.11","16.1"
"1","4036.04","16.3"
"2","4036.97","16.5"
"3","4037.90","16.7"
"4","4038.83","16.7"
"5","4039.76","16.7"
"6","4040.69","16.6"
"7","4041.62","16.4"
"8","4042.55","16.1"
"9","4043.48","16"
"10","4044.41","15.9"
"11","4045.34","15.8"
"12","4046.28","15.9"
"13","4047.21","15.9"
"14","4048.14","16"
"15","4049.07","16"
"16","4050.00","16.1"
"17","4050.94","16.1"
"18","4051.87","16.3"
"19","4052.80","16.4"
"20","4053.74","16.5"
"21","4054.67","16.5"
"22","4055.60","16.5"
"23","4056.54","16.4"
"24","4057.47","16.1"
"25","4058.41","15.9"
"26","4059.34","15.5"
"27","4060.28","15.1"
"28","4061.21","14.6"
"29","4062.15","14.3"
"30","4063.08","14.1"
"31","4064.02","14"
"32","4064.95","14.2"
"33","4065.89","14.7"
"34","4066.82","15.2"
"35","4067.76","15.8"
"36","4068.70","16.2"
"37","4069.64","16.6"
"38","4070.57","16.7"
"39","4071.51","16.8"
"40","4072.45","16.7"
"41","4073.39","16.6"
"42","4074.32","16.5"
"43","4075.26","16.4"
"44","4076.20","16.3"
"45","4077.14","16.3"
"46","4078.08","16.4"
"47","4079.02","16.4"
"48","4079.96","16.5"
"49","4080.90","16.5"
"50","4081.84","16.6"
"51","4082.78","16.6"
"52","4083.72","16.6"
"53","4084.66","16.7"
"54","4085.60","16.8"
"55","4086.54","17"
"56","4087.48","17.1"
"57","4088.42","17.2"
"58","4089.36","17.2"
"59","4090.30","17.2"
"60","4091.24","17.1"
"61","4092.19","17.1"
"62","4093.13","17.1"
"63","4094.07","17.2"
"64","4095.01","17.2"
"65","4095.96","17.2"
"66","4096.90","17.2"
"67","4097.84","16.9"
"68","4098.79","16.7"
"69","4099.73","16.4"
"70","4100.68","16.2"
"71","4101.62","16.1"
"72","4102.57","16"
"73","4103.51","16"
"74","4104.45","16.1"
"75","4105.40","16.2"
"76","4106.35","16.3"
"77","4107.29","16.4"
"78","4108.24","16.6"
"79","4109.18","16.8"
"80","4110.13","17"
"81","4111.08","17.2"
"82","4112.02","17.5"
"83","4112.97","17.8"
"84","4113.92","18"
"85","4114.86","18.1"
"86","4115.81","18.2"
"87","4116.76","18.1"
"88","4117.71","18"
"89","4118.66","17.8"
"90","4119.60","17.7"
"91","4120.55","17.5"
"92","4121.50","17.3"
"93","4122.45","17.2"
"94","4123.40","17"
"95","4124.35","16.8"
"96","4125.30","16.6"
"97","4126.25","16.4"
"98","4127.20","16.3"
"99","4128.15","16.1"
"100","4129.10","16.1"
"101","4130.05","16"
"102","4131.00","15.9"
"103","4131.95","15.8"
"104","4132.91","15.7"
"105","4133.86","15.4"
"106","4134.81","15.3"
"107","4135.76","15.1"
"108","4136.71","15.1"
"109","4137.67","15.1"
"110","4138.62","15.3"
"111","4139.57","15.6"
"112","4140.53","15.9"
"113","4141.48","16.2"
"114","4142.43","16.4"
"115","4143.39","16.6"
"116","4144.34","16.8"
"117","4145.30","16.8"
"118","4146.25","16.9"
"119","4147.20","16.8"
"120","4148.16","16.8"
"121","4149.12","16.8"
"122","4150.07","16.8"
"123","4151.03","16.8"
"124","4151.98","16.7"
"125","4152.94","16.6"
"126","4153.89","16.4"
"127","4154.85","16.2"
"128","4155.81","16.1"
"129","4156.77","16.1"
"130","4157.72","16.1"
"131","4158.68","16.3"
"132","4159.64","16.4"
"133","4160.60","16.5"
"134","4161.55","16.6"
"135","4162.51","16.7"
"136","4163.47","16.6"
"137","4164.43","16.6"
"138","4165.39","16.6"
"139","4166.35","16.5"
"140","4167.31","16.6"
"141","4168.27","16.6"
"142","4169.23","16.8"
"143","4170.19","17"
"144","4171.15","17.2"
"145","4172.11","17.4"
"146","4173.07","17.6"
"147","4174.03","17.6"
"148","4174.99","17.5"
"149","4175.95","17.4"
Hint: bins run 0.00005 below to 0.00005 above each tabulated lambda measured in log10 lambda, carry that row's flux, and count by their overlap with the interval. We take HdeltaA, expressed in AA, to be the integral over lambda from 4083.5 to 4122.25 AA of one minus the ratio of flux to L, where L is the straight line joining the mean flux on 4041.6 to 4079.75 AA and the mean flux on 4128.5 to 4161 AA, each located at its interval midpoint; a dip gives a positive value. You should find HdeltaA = -2.5 AA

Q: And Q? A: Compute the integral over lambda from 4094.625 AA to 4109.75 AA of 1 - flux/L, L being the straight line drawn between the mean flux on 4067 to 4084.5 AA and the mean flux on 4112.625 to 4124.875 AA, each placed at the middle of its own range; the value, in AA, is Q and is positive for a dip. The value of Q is 0.6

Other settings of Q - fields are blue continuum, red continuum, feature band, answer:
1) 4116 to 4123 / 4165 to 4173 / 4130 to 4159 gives 1.88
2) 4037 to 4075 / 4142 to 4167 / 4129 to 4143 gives 0.67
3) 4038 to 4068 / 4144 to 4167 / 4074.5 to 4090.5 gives -0.68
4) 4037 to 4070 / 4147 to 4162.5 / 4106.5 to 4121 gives -1.13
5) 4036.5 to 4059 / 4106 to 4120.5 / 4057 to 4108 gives 1.85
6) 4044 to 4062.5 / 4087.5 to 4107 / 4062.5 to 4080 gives 0.38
